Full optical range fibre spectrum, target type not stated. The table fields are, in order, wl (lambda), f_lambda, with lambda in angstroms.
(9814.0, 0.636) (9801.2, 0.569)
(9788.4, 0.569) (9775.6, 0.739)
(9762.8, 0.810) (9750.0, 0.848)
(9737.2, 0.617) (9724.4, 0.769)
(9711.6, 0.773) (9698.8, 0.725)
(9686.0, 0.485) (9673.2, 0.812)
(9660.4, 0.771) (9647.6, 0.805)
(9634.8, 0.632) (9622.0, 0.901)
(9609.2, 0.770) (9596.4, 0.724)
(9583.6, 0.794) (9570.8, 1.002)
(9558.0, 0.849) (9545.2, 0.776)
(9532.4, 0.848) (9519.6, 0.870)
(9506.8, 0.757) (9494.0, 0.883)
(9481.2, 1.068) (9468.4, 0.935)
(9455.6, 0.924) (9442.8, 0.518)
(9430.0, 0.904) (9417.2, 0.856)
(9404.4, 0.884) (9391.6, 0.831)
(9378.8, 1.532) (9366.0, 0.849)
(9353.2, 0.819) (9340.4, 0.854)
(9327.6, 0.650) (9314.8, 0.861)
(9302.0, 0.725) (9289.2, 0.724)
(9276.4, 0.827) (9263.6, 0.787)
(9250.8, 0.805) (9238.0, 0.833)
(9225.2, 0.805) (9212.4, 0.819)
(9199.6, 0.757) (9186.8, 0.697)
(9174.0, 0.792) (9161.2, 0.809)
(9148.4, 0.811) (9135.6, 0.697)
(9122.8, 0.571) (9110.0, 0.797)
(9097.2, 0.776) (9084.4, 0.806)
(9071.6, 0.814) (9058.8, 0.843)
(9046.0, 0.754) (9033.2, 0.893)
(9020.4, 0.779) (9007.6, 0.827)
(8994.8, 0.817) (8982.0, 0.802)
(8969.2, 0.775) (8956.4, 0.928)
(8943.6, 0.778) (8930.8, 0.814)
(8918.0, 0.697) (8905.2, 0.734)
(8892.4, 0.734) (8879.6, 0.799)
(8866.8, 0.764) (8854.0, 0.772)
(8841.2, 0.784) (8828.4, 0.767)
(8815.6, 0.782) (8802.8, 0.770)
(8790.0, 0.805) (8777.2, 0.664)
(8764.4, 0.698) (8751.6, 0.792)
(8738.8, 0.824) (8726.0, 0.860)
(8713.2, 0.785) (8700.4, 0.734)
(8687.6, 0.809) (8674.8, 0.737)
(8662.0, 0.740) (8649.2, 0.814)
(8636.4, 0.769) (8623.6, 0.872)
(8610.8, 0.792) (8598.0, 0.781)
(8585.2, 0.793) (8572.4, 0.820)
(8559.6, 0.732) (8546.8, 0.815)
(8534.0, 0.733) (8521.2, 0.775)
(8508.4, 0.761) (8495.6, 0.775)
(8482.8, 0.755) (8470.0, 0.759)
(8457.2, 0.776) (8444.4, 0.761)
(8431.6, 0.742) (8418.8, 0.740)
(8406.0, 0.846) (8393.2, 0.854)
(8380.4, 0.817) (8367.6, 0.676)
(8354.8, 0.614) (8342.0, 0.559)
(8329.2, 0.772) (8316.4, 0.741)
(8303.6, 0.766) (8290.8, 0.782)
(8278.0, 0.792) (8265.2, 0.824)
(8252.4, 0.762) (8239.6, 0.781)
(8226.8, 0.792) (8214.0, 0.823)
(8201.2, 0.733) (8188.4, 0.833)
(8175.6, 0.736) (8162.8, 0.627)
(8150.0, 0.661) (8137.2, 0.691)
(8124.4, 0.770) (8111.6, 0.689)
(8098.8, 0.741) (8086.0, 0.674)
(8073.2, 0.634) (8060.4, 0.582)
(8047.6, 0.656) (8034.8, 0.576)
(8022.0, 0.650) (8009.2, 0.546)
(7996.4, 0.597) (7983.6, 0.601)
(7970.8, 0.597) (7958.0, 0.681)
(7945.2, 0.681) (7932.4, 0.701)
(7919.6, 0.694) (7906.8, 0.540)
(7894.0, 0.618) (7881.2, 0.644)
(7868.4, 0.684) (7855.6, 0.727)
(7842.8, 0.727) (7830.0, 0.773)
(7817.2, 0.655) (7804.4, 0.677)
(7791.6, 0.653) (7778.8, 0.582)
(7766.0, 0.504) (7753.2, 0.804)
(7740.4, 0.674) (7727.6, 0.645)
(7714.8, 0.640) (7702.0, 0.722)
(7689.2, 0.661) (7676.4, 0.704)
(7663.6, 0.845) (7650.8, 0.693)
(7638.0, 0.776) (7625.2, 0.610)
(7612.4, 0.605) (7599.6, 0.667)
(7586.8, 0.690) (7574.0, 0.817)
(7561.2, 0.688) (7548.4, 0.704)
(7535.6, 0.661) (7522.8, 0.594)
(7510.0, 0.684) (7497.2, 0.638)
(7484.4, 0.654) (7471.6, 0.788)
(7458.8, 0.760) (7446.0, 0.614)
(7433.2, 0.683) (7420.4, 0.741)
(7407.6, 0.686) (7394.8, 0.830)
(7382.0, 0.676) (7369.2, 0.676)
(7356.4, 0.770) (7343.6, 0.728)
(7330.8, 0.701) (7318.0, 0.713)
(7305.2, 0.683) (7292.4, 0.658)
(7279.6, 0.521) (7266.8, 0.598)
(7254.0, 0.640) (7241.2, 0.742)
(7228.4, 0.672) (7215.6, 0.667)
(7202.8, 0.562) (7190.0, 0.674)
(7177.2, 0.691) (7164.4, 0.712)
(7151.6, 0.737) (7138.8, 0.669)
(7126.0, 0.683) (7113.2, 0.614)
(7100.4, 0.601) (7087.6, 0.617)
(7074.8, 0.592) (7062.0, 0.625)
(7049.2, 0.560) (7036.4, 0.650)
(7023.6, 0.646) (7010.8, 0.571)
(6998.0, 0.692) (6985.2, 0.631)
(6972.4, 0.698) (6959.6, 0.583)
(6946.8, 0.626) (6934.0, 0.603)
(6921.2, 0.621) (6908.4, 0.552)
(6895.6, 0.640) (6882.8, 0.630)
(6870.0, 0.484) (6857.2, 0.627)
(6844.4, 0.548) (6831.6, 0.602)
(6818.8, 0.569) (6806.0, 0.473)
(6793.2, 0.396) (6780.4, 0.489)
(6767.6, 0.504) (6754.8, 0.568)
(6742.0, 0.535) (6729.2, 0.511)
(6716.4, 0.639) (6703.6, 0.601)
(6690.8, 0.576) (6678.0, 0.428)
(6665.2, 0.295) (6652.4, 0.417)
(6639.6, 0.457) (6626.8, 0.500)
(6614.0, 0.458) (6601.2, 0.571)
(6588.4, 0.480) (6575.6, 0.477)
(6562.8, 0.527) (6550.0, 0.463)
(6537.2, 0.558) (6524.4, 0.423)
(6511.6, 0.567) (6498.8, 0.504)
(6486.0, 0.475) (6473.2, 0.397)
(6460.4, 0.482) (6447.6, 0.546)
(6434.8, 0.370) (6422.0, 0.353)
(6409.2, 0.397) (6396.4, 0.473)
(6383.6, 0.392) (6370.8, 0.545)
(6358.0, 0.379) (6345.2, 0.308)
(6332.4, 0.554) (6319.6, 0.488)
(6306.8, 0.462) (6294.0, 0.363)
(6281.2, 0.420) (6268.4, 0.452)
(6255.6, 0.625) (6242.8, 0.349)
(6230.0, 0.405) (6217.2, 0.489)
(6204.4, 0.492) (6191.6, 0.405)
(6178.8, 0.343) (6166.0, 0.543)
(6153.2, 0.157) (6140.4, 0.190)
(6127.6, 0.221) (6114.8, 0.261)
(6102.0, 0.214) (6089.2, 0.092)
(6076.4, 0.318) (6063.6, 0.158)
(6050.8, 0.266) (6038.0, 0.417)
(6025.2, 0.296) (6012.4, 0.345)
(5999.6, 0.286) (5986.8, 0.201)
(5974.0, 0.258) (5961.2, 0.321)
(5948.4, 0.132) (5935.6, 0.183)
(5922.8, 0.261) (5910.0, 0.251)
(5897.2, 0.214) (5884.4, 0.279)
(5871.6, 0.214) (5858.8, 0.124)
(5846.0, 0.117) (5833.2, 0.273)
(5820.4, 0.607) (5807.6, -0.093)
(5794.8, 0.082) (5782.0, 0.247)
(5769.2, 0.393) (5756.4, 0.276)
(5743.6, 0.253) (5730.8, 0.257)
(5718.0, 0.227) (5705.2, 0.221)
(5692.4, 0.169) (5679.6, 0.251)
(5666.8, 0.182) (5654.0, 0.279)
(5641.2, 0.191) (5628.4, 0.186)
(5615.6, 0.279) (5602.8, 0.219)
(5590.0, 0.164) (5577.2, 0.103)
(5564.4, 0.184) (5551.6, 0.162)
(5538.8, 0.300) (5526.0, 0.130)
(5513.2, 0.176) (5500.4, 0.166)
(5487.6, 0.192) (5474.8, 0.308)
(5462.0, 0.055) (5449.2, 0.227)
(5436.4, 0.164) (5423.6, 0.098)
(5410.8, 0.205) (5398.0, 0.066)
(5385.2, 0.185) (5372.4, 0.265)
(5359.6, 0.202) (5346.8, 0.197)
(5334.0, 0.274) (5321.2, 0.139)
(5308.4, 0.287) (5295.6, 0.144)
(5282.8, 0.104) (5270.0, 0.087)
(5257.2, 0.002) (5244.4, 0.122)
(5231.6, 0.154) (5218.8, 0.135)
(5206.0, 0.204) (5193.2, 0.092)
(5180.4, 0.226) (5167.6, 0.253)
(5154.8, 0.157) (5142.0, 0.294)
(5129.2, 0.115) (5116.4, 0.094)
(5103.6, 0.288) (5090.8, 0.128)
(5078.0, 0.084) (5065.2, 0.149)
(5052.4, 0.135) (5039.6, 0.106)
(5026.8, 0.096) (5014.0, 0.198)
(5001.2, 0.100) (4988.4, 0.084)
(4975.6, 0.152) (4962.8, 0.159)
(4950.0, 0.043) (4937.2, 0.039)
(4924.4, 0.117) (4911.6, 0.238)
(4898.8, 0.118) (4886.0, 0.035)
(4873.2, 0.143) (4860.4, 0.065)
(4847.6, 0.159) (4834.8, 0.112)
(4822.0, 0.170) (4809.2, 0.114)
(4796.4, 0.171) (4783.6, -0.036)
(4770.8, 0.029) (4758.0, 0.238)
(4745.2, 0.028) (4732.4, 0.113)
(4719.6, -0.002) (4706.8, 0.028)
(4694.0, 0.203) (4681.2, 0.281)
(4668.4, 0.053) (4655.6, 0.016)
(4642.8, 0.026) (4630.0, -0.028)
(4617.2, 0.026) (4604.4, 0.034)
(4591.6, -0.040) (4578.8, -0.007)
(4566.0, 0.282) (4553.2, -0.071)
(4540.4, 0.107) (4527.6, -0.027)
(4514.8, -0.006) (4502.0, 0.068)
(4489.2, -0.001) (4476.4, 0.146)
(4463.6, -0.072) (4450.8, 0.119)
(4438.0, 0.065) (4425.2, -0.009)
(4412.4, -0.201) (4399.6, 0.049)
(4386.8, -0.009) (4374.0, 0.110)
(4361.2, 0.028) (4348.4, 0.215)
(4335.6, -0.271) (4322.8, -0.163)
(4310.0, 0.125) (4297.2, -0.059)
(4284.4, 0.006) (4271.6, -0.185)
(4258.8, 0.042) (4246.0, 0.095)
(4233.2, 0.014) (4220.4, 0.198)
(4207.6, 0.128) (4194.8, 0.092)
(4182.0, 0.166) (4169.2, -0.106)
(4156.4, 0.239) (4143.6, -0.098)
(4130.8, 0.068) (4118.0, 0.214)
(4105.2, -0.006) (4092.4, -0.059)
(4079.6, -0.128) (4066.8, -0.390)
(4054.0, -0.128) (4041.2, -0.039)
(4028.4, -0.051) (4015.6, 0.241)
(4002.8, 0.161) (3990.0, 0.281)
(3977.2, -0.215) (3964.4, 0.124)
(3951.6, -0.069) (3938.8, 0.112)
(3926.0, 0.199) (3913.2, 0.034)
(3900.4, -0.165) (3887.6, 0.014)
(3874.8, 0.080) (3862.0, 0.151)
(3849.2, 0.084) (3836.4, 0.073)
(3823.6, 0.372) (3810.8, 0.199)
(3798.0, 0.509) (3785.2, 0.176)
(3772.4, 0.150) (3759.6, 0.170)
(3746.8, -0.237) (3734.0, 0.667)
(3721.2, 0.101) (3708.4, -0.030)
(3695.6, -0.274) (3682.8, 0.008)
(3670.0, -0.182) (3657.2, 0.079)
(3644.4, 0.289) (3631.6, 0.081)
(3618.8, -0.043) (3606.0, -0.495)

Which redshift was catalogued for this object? 0.55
